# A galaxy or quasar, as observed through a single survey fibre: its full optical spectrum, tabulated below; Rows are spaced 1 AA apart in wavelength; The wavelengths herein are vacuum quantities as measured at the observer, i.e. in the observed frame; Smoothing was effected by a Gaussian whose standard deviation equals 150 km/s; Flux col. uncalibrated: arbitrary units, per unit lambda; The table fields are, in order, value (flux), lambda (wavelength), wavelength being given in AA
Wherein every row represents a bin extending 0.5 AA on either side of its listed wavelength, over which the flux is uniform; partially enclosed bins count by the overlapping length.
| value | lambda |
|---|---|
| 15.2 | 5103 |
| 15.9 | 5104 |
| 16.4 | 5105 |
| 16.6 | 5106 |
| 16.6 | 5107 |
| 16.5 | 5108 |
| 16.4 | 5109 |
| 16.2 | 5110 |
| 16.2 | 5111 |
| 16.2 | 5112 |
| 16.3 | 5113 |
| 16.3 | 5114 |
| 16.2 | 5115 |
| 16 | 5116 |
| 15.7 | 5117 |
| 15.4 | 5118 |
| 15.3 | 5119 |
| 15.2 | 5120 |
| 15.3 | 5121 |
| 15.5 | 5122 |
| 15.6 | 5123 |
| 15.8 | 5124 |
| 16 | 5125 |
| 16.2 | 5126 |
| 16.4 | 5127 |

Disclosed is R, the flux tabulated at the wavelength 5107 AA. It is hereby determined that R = 16.6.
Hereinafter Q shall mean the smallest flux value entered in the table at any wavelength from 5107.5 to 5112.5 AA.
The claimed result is 16.2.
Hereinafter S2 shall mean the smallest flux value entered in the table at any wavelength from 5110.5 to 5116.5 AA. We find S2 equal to 16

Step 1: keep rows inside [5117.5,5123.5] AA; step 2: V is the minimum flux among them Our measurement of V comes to 15.2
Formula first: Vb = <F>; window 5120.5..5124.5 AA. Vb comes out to 15.6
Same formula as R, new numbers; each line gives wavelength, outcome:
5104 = 15.9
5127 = 16.4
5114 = 16.3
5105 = 16.4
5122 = 15.5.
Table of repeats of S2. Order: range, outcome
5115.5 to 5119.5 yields 15.3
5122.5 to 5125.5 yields 15.6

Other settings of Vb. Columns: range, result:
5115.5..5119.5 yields 15.6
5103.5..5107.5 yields 16.4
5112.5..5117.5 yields 16.1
